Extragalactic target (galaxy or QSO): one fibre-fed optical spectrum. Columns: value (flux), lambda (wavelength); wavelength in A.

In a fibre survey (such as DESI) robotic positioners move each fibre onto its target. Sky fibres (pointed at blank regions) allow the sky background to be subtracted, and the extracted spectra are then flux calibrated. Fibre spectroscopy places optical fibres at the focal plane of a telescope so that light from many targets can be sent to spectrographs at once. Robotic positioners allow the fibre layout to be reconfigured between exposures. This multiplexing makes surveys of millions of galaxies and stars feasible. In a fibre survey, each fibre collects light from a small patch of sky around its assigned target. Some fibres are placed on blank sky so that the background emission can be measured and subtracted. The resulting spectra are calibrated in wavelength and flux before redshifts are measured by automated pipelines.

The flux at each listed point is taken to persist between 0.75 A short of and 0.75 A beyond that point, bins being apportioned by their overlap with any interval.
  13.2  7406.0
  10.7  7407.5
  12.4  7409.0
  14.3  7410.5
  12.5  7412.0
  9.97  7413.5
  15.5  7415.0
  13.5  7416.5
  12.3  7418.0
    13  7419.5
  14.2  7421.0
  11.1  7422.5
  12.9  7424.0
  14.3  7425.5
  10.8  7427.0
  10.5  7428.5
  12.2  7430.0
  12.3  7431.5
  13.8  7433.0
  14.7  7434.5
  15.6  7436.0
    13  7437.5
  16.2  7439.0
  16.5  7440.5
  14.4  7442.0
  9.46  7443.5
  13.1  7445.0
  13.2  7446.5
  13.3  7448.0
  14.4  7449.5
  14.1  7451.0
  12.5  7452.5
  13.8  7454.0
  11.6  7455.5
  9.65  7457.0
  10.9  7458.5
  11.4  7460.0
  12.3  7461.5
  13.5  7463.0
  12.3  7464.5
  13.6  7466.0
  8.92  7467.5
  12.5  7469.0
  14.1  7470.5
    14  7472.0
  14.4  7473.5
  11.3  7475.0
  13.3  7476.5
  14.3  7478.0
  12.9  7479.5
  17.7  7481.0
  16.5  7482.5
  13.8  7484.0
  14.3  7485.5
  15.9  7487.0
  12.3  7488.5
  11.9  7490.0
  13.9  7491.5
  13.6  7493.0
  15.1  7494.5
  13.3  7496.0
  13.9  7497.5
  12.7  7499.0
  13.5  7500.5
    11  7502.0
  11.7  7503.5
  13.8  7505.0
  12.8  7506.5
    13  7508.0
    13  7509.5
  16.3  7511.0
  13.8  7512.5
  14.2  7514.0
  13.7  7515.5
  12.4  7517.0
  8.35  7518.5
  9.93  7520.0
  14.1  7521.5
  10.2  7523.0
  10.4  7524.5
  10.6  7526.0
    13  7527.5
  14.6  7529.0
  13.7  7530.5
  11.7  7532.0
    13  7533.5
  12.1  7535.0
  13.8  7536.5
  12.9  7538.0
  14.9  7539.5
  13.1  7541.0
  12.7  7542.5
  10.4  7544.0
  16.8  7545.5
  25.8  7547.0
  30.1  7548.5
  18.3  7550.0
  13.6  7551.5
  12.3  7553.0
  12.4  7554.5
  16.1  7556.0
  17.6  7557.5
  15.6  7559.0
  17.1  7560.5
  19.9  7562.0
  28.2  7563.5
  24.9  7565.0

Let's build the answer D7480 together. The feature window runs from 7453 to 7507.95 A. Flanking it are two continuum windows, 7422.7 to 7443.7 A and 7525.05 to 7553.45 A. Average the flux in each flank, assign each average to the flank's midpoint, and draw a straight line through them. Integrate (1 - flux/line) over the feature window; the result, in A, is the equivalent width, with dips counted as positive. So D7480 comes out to 3.7 A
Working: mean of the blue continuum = 13.4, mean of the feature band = 13.1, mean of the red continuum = 14.9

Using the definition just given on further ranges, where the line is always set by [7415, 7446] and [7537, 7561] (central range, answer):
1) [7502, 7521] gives 3.2 A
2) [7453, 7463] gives 1.6 A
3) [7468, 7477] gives 0.7 A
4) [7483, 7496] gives 0.7 A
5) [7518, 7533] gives 3.7 A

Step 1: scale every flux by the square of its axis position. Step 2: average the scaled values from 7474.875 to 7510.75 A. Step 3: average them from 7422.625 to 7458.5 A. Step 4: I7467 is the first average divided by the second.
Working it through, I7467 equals 1.06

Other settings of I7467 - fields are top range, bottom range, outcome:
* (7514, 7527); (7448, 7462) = 0.94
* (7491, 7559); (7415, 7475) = 1.10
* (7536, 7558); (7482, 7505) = 1.20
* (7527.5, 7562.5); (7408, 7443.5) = 1.21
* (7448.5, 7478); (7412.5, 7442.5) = 0.96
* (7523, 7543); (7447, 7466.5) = 1.03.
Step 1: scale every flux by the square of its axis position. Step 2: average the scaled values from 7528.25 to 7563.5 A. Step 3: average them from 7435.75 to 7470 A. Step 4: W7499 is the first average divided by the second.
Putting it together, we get 1.27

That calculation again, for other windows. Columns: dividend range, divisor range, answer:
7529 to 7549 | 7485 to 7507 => 1.16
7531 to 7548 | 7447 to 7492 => 1.12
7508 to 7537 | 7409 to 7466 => 0.99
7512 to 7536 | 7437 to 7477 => 0.97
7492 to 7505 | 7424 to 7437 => 1.03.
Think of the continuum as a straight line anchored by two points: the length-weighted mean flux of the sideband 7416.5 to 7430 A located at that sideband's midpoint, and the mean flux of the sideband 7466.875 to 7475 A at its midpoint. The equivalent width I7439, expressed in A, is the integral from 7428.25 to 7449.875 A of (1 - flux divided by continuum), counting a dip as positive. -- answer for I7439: -1.8 A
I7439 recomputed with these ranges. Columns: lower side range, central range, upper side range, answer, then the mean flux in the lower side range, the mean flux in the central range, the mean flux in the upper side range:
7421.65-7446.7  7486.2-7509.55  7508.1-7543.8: -0.69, 13.2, 13.2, 12.7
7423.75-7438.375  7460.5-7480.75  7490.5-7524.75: -0.07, 13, 13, 12.8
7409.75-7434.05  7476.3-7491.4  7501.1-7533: -2.08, 12.7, 14.3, 12.5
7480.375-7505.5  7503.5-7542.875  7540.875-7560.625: 6.49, 13.8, 12.8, 16.7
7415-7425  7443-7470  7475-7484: 3.23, 13.1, 12.3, 14.5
